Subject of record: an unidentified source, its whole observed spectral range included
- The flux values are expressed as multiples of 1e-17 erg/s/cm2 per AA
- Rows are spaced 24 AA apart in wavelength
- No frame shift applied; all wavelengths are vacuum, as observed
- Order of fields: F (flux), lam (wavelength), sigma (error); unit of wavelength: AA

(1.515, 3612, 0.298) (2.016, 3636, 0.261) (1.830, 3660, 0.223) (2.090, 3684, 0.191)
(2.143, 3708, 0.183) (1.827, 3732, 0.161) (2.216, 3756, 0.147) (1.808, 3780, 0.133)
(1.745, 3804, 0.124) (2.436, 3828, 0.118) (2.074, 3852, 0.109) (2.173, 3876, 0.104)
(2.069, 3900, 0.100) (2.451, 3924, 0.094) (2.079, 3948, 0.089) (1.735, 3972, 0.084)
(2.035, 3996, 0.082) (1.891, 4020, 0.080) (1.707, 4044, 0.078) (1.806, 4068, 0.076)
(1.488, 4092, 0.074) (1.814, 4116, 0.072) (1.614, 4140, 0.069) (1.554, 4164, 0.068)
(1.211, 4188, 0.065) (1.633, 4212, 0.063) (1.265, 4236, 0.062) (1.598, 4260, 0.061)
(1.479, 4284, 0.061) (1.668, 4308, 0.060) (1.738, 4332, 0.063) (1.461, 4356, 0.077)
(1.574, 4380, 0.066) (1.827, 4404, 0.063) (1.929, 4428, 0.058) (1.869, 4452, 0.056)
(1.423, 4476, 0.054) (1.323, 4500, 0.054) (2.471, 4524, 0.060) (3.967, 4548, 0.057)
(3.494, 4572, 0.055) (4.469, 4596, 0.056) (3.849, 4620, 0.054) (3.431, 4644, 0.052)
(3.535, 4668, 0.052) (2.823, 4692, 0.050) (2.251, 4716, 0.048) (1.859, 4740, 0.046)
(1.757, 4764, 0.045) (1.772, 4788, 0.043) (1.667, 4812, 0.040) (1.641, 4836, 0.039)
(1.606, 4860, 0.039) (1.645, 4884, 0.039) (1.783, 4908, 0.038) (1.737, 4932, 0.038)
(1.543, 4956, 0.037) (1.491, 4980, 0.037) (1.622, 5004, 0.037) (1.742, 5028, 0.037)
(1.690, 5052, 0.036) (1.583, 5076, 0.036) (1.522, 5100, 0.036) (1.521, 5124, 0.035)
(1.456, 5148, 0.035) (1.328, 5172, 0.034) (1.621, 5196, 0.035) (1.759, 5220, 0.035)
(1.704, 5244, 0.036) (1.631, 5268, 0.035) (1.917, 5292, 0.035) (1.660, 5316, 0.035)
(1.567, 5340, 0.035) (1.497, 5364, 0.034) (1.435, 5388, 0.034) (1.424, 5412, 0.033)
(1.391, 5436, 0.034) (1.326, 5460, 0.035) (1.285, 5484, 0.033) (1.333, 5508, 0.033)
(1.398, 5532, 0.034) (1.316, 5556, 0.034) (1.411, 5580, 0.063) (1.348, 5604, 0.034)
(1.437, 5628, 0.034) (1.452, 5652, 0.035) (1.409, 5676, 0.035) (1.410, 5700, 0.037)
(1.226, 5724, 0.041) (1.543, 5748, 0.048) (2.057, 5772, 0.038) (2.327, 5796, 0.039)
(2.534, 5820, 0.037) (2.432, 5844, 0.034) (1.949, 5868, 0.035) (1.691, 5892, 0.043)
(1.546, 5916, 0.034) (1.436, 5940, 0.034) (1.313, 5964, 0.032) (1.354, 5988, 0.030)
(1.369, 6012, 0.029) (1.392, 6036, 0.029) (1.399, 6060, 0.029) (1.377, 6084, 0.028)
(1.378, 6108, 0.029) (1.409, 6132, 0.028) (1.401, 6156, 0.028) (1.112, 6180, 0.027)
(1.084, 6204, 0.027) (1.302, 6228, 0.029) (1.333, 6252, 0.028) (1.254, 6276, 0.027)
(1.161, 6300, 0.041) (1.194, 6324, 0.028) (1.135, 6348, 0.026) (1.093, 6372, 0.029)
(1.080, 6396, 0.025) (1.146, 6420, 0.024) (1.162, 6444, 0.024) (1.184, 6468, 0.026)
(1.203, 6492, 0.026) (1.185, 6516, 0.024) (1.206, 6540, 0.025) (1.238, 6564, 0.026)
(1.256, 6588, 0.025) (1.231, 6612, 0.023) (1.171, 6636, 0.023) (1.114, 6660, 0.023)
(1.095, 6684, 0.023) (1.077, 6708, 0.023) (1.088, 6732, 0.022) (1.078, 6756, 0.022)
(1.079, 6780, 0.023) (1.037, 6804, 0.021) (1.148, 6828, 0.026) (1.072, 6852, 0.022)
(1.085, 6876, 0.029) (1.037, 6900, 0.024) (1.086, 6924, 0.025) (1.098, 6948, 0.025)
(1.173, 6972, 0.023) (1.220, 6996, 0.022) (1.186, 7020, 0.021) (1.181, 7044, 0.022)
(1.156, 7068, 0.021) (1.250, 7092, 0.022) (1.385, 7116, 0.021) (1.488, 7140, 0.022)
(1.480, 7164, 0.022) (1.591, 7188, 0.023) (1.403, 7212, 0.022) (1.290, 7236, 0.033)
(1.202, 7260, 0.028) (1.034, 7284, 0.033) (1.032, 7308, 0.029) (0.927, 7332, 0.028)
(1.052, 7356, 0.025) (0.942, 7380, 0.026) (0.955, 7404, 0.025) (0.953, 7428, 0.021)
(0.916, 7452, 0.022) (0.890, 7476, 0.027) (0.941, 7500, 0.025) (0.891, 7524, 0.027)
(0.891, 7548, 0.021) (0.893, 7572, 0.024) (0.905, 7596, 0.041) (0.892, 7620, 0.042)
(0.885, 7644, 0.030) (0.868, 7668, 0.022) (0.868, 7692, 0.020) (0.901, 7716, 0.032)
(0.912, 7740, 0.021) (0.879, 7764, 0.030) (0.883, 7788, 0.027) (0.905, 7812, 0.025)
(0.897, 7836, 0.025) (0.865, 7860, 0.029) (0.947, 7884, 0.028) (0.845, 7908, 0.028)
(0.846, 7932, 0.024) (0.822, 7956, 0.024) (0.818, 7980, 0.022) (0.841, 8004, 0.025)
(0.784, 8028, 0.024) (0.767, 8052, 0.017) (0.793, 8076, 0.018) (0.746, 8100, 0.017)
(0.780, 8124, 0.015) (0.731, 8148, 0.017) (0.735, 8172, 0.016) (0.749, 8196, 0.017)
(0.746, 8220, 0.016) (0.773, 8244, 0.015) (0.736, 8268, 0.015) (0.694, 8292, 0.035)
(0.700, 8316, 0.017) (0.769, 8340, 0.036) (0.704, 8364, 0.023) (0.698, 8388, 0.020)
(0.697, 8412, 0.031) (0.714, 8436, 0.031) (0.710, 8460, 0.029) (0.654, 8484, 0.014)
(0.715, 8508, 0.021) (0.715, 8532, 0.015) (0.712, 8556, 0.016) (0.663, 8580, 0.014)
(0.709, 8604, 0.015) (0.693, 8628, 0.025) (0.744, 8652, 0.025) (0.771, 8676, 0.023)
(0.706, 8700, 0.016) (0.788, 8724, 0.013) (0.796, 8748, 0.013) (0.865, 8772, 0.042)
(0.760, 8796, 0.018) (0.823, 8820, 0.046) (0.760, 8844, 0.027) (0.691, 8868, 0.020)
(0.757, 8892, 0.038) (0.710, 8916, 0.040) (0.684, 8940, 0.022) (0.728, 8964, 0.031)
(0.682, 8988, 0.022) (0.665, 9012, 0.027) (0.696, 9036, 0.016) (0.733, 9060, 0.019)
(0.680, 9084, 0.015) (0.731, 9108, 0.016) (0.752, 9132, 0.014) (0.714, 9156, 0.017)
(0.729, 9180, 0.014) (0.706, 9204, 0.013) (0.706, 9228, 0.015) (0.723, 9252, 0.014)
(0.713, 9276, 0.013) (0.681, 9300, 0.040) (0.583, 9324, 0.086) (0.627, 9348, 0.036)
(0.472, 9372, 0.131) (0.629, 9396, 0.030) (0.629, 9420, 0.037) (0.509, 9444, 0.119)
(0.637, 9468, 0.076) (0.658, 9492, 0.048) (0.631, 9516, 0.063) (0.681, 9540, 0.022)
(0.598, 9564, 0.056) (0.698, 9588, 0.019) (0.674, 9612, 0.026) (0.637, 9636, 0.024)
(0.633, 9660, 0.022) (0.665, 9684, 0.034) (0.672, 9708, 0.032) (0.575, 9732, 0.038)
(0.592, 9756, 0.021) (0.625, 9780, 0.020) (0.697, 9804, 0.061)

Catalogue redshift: 2.77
